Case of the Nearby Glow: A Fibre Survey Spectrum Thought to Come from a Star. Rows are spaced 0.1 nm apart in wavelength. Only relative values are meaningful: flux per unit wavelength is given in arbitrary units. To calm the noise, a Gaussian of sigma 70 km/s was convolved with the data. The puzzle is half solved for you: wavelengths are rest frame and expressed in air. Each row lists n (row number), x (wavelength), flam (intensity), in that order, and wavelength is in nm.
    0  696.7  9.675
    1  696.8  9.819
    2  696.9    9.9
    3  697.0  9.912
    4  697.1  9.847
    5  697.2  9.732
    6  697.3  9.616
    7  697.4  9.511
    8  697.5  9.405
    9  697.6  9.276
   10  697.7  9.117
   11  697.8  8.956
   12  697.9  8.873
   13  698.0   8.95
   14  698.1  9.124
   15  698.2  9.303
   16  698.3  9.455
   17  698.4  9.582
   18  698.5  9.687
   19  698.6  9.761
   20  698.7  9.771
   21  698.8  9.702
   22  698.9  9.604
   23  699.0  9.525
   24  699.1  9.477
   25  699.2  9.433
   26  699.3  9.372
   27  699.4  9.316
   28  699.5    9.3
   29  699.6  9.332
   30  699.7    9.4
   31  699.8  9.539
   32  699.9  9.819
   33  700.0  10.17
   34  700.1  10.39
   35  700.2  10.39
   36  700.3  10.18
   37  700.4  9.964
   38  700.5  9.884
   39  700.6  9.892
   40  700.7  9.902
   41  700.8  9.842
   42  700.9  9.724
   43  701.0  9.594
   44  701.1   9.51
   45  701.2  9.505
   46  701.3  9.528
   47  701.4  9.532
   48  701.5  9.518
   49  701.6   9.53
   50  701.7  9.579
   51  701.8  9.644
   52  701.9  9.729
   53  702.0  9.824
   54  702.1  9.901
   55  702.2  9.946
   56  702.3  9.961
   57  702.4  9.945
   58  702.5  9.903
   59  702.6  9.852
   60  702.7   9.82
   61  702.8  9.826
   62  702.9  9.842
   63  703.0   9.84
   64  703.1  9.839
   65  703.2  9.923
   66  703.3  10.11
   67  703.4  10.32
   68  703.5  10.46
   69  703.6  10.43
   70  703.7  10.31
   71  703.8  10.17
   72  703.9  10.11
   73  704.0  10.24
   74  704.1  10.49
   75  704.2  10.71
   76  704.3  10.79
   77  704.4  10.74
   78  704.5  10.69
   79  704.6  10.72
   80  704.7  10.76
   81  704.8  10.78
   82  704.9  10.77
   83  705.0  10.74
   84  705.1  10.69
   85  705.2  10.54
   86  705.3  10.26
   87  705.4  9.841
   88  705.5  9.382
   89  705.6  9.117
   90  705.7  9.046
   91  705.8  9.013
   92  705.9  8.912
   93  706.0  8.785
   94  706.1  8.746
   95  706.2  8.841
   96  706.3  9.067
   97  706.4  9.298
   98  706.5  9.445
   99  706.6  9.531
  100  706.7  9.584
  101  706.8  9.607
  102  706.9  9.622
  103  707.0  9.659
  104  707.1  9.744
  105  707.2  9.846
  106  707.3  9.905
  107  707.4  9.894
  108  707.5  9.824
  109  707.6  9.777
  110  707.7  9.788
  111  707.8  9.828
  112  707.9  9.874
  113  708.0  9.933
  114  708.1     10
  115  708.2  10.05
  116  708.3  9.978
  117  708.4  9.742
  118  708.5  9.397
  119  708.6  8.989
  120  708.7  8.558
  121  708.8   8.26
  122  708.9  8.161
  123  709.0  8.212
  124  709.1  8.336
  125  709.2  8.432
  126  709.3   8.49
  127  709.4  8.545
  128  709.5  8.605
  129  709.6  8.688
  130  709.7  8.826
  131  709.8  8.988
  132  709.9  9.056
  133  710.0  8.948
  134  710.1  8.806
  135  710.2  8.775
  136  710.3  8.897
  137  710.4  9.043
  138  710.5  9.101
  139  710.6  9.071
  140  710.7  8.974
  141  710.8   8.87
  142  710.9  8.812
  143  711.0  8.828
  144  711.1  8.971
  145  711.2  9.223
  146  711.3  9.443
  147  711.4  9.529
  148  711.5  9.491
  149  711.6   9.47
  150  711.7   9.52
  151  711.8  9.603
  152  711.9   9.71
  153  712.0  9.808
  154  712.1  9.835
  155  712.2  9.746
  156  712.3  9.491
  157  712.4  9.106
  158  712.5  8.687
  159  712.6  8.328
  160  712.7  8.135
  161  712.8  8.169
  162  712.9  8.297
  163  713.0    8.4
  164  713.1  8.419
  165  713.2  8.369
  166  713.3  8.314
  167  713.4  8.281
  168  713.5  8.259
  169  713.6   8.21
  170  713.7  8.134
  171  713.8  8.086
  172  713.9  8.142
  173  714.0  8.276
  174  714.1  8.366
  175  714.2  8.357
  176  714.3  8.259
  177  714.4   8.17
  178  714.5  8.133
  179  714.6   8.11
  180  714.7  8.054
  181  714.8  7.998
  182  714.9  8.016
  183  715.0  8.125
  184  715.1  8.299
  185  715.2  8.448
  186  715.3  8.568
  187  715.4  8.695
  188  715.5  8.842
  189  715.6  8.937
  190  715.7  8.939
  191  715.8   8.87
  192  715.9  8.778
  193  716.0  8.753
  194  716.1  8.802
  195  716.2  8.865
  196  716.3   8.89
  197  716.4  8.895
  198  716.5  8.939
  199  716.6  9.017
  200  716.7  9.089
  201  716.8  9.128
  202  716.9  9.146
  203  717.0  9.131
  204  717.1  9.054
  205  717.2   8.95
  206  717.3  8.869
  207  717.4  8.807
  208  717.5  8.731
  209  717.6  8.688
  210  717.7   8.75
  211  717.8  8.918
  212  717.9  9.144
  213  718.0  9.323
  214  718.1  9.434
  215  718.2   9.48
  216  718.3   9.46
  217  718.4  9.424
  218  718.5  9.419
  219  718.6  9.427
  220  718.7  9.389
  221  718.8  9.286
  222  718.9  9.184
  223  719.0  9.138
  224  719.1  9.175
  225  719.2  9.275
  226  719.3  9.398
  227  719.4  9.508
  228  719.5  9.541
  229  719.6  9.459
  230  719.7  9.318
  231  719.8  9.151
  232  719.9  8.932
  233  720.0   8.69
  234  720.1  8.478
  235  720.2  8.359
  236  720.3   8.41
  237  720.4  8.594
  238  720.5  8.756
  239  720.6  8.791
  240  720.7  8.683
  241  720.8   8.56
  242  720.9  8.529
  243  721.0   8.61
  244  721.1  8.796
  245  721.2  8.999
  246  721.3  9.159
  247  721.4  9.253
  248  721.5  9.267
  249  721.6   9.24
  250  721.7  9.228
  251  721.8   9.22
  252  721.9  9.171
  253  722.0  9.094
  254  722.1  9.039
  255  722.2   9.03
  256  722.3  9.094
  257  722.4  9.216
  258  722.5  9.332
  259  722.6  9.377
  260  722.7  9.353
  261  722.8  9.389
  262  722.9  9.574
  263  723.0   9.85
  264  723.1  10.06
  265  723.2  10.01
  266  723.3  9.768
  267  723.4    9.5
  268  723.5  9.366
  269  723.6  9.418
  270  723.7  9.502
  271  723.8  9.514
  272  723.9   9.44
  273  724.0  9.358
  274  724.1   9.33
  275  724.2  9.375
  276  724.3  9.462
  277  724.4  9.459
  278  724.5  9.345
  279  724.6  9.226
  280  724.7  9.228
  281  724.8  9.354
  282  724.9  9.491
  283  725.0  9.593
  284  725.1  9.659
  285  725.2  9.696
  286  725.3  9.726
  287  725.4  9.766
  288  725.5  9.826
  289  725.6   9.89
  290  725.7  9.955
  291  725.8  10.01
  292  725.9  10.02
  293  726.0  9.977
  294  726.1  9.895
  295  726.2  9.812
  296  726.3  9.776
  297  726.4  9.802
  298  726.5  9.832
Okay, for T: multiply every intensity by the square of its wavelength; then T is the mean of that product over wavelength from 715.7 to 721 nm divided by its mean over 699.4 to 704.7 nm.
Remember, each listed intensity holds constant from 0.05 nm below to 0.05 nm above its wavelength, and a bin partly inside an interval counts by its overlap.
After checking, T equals 0.9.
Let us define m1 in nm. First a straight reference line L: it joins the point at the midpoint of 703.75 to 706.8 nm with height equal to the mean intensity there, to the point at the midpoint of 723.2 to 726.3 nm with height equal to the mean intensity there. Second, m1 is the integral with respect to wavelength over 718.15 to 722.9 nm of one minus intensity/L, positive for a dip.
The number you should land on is 0.28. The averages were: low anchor 9.92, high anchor 9.61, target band 9.1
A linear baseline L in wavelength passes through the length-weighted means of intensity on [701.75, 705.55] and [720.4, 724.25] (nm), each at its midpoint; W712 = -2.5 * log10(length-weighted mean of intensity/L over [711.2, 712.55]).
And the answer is 0.03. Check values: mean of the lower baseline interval 10.2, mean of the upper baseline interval 9.24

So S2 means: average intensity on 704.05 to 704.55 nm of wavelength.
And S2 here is 10.7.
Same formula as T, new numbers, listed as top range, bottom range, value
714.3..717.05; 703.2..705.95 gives 0.87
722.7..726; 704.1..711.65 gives 1.06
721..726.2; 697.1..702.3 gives 1.05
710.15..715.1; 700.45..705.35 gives 0.89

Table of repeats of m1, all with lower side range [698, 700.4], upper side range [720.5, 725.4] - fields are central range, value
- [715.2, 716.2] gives 0.066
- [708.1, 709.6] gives 0.099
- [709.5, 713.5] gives 0.211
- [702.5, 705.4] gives -0.233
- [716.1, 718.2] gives 0.087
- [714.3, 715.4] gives 0.140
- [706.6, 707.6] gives -0.022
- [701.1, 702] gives 0.001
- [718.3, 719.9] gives 0.005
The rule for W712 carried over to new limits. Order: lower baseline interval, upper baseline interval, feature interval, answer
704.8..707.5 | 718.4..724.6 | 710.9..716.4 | 0.09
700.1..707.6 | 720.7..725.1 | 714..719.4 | 0.08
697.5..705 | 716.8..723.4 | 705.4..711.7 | 0.04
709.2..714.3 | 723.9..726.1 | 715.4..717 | 0.02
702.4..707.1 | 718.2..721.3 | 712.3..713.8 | 0.13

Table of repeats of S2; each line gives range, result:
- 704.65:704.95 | 10.8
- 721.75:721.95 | 9.2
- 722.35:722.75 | 9.32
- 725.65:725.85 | 9.98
